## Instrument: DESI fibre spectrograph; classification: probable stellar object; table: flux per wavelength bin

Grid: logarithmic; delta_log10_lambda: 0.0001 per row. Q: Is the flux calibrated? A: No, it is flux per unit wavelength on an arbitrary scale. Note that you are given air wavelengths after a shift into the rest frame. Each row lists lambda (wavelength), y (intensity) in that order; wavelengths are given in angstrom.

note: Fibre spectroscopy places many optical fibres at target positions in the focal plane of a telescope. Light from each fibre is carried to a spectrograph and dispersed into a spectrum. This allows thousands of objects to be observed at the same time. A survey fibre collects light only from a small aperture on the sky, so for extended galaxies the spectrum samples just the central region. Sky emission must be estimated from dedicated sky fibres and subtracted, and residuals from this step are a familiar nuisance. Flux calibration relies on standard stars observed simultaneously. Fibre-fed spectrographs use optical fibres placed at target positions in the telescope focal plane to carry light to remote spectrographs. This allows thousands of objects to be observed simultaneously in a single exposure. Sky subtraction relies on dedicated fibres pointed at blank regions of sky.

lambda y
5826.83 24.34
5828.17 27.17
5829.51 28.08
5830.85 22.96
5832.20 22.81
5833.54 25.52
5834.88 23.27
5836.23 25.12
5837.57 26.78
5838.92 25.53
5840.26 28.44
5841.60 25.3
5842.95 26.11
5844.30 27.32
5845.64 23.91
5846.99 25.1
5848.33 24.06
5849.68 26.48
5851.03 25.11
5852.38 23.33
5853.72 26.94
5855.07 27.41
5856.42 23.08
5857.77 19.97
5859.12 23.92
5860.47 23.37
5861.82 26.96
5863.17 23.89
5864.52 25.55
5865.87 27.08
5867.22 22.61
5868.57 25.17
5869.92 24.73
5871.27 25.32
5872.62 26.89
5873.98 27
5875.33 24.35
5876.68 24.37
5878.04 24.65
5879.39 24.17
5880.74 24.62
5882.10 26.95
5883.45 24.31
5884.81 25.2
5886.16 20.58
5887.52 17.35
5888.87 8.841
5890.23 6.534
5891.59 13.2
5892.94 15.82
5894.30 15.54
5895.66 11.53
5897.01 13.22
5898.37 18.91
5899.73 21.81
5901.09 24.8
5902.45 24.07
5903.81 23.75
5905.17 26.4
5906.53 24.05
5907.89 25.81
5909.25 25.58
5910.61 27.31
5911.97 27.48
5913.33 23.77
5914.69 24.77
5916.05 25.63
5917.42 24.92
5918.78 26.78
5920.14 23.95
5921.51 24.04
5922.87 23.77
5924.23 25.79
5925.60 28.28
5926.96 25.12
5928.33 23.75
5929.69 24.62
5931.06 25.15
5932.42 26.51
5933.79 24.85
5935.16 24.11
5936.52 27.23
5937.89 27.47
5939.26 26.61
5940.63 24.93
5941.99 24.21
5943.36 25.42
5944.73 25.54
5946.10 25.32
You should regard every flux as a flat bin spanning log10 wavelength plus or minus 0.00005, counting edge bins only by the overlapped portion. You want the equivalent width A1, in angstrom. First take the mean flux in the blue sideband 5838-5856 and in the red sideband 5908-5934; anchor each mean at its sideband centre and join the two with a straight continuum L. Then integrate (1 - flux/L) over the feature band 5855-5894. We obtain 4.9 angstrom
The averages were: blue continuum 25.7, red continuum 25.4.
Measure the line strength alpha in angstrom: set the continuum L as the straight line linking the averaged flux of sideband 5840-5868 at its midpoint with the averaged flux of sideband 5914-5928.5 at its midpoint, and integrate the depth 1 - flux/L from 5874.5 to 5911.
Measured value 6.2 angstrom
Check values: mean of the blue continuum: 25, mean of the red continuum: 25.2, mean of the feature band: 20.9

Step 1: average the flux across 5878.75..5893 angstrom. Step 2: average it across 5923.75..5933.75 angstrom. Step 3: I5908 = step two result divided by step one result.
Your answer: 1.35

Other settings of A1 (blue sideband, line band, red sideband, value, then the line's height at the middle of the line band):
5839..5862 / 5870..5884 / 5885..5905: -3.3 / 20.4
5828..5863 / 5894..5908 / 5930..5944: 2.5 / 25.4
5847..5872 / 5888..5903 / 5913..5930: 5.5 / 24.9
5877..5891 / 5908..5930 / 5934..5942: -1.4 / 23.9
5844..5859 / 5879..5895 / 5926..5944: 4.2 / 25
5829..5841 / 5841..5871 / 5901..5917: 0.5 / 25.3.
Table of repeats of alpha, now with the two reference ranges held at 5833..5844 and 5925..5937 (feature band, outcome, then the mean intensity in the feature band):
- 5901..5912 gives 0.07 angstrom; 25.4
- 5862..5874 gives 0.17 angstrom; 25.3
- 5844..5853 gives 0.28 angstrom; 25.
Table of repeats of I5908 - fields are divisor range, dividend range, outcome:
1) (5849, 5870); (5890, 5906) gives 0.74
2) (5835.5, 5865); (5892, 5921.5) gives 0.90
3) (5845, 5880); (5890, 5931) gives 0.91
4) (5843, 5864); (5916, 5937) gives 1.02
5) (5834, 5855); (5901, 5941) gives 0.99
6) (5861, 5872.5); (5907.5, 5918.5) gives 1.02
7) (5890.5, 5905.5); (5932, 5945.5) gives 1.39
